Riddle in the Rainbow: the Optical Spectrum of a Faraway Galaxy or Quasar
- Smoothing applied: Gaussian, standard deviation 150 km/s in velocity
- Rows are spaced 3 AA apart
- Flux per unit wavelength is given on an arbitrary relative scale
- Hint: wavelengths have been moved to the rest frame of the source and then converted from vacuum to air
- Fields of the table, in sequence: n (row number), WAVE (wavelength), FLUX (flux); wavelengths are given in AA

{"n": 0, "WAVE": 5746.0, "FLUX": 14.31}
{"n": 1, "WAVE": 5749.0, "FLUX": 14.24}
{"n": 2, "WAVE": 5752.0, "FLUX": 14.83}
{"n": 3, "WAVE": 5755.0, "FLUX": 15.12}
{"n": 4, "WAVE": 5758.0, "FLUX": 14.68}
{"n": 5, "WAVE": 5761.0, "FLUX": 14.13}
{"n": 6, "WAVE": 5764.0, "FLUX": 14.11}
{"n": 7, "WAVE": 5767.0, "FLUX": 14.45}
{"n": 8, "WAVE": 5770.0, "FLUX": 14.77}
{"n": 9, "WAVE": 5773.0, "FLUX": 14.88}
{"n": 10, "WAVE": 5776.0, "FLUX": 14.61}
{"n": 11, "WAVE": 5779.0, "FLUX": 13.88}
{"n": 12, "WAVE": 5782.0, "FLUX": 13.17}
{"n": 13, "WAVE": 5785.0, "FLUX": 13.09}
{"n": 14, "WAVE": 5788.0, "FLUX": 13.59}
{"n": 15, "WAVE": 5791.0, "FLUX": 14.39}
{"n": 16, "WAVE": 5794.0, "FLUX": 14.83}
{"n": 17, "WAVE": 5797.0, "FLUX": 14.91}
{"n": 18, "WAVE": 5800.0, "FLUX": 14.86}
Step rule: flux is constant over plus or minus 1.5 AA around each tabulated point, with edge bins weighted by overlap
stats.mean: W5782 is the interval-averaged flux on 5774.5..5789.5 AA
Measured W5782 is 13.7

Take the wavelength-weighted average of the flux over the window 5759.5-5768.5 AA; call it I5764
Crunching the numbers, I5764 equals 14.2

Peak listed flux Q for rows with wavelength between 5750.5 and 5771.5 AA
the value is 15.12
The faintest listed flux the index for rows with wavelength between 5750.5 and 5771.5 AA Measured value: 14.11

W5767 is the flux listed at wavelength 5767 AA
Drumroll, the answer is 14.45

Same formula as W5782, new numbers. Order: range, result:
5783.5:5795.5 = 14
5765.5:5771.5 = 14.6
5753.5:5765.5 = 14.5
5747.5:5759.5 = 14.7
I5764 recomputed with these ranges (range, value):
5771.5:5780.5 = 14.5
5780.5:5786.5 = 13.1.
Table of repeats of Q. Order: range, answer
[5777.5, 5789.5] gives 13.88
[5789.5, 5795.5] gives 14.83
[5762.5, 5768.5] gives 14.45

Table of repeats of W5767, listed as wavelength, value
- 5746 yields 14.31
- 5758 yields 14.68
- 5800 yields 14.86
